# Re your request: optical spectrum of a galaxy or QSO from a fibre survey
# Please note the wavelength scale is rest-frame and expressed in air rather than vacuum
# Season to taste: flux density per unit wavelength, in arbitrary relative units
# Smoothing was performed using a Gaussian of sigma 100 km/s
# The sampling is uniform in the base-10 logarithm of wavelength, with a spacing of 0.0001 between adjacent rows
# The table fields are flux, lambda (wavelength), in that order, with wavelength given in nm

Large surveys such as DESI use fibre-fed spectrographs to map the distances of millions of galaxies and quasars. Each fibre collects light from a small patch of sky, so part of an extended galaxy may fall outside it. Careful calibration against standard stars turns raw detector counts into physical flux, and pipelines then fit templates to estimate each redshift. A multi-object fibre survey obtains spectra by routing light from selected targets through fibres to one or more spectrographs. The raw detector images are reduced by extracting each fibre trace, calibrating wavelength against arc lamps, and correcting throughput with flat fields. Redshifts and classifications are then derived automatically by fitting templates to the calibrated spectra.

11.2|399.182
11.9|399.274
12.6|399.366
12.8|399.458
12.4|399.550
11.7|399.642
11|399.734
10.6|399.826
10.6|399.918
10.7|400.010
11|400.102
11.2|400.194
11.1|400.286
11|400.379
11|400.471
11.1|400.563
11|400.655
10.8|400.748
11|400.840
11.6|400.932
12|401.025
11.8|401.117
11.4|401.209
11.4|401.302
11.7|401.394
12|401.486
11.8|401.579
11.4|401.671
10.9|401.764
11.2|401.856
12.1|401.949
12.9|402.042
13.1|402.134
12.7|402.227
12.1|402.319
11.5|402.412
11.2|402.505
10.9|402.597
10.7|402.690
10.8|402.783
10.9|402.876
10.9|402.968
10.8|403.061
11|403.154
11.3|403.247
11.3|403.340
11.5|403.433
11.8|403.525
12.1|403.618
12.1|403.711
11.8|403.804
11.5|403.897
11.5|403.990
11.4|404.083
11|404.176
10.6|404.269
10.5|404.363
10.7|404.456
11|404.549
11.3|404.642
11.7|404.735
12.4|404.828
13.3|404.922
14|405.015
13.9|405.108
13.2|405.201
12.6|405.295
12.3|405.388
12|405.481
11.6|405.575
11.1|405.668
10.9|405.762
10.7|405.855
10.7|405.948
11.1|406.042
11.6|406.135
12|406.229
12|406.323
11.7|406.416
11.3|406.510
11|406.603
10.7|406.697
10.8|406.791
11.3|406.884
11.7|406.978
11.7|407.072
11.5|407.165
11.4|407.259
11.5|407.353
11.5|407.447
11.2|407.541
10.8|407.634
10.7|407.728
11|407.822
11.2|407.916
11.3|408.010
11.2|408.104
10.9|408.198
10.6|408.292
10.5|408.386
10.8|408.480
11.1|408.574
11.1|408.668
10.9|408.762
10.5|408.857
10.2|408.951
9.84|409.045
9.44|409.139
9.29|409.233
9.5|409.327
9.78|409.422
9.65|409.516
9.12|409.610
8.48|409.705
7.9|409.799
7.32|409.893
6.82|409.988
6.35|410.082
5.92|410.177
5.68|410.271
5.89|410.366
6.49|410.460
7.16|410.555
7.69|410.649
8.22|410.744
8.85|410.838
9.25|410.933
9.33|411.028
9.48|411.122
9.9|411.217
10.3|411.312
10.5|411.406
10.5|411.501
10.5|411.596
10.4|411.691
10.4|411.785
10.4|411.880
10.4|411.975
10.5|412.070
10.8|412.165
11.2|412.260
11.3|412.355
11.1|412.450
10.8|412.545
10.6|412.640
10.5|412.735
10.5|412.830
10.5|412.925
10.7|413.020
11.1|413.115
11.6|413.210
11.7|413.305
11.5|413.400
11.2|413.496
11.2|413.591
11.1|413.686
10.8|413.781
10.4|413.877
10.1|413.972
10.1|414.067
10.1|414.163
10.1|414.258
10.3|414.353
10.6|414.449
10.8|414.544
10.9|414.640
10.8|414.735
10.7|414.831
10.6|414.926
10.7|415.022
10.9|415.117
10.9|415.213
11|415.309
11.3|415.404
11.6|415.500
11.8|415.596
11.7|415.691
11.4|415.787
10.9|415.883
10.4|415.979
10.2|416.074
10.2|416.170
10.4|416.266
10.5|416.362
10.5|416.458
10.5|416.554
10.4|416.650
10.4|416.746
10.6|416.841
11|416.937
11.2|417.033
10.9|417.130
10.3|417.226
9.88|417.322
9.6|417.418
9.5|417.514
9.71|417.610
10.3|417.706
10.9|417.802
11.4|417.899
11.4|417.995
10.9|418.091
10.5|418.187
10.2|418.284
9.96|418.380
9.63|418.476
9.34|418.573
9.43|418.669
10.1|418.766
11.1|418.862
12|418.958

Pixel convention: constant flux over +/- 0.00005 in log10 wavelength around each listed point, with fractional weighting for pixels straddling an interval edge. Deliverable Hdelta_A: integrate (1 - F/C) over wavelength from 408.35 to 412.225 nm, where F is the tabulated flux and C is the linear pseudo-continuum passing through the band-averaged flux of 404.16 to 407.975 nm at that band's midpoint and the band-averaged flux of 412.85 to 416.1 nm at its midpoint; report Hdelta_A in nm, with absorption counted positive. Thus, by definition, 0.69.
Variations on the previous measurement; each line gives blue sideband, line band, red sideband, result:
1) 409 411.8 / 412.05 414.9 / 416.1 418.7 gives -0.42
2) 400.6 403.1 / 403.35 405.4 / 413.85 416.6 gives -0.10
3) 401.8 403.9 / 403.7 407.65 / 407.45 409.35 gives -0.18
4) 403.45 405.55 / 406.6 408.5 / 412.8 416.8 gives 0.08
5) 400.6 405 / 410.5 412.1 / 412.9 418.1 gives 0.20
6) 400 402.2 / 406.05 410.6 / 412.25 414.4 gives 0.44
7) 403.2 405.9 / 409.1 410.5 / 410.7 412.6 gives 0.37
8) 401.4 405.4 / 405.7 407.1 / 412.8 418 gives 0.02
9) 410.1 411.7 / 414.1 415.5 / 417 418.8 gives -0.18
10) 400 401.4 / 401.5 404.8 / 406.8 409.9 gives -0.13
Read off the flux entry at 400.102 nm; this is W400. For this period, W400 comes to 11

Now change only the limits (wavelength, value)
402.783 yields 10.8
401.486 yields 12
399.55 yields 12.4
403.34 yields 11.3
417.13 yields 10.9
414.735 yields 10.8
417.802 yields 10.9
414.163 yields 10.1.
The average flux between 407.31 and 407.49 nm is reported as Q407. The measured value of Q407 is 11.5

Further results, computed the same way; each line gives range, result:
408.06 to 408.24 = 11.1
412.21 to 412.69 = 11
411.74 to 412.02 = 10.4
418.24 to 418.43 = 10.1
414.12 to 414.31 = 10.1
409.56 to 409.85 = 8.51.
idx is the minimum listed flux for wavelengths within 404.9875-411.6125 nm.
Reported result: 5.68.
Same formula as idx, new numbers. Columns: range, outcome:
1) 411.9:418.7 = 9.34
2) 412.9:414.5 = 10.1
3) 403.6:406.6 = 10.5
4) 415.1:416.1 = 10.2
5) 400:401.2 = 10.7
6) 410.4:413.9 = 6.49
